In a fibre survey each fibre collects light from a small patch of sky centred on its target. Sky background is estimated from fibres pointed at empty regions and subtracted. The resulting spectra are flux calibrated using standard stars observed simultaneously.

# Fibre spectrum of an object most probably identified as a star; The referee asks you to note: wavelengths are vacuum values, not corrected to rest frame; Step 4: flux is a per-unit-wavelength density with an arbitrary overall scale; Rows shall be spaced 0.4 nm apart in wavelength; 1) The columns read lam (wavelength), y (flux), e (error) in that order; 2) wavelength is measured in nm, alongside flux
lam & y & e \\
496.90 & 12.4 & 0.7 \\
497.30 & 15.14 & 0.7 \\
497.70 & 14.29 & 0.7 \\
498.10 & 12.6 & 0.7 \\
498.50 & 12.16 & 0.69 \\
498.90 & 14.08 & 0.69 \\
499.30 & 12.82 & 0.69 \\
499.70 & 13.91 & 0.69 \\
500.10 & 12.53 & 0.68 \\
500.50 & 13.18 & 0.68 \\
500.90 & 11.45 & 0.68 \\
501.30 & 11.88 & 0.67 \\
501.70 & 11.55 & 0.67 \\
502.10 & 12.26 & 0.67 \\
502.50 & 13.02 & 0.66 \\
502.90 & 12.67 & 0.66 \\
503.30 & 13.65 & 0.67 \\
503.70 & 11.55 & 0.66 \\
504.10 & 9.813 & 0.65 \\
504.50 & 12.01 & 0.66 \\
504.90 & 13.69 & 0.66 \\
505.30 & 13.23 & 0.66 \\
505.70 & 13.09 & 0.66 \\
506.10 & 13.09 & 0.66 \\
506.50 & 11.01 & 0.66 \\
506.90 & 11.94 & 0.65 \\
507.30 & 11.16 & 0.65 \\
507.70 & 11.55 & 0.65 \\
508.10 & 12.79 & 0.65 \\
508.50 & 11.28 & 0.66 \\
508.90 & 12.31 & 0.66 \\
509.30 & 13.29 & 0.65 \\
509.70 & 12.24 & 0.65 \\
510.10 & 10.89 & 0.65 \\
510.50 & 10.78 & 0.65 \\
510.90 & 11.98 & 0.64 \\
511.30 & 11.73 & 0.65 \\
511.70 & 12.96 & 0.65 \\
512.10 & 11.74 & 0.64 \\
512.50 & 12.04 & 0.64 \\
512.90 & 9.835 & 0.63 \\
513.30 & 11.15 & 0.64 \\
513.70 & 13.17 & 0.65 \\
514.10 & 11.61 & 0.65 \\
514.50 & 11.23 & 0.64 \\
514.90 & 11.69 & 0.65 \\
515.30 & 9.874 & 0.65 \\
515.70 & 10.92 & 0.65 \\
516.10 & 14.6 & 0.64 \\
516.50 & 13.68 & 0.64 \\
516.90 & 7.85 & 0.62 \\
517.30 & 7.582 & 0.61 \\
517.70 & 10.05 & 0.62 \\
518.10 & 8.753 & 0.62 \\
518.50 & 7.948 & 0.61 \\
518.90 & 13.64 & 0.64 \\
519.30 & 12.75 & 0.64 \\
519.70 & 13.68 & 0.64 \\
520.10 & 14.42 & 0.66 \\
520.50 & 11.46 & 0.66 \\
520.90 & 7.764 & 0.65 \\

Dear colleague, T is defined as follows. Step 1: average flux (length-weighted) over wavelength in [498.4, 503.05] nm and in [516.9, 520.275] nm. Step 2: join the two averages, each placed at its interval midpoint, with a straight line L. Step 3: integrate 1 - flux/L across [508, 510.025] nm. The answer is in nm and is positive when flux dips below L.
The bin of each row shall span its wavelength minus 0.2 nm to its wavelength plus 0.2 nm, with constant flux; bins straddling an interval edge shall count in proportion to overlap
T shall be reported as -0.076 nm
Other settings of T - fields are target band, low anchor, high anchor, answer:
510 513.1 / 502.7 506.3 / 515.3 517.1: 0.111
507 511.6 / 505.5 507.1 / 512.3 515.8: 0.020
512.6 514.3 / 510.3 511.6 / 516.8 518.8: -0.150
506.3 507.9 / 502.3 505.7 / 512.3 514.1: 0.100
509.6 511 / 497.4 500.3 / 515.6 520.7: 0.086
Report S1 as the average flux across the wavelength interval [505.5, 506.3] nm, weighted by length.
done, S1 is 13.1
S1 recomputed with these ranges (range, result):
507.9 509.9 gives 12.4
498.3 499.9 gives 13.2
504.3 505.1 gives 12.8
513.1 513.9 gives 12.2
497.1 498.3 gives 14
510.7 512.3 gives 12.1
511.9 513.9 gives 11.6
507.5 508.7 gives 11.9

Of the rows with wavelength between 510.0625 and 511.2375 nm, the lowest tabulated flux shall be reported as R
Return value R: 10.78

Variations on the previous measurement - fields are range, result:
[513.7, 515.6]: 9.874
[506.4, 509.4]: 11.01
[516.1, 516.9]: 7.85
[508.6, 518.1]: 7.582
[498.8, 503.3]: 11.45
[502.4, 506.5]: 9.813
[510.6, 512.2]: 11.73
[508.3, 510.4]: 10.89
